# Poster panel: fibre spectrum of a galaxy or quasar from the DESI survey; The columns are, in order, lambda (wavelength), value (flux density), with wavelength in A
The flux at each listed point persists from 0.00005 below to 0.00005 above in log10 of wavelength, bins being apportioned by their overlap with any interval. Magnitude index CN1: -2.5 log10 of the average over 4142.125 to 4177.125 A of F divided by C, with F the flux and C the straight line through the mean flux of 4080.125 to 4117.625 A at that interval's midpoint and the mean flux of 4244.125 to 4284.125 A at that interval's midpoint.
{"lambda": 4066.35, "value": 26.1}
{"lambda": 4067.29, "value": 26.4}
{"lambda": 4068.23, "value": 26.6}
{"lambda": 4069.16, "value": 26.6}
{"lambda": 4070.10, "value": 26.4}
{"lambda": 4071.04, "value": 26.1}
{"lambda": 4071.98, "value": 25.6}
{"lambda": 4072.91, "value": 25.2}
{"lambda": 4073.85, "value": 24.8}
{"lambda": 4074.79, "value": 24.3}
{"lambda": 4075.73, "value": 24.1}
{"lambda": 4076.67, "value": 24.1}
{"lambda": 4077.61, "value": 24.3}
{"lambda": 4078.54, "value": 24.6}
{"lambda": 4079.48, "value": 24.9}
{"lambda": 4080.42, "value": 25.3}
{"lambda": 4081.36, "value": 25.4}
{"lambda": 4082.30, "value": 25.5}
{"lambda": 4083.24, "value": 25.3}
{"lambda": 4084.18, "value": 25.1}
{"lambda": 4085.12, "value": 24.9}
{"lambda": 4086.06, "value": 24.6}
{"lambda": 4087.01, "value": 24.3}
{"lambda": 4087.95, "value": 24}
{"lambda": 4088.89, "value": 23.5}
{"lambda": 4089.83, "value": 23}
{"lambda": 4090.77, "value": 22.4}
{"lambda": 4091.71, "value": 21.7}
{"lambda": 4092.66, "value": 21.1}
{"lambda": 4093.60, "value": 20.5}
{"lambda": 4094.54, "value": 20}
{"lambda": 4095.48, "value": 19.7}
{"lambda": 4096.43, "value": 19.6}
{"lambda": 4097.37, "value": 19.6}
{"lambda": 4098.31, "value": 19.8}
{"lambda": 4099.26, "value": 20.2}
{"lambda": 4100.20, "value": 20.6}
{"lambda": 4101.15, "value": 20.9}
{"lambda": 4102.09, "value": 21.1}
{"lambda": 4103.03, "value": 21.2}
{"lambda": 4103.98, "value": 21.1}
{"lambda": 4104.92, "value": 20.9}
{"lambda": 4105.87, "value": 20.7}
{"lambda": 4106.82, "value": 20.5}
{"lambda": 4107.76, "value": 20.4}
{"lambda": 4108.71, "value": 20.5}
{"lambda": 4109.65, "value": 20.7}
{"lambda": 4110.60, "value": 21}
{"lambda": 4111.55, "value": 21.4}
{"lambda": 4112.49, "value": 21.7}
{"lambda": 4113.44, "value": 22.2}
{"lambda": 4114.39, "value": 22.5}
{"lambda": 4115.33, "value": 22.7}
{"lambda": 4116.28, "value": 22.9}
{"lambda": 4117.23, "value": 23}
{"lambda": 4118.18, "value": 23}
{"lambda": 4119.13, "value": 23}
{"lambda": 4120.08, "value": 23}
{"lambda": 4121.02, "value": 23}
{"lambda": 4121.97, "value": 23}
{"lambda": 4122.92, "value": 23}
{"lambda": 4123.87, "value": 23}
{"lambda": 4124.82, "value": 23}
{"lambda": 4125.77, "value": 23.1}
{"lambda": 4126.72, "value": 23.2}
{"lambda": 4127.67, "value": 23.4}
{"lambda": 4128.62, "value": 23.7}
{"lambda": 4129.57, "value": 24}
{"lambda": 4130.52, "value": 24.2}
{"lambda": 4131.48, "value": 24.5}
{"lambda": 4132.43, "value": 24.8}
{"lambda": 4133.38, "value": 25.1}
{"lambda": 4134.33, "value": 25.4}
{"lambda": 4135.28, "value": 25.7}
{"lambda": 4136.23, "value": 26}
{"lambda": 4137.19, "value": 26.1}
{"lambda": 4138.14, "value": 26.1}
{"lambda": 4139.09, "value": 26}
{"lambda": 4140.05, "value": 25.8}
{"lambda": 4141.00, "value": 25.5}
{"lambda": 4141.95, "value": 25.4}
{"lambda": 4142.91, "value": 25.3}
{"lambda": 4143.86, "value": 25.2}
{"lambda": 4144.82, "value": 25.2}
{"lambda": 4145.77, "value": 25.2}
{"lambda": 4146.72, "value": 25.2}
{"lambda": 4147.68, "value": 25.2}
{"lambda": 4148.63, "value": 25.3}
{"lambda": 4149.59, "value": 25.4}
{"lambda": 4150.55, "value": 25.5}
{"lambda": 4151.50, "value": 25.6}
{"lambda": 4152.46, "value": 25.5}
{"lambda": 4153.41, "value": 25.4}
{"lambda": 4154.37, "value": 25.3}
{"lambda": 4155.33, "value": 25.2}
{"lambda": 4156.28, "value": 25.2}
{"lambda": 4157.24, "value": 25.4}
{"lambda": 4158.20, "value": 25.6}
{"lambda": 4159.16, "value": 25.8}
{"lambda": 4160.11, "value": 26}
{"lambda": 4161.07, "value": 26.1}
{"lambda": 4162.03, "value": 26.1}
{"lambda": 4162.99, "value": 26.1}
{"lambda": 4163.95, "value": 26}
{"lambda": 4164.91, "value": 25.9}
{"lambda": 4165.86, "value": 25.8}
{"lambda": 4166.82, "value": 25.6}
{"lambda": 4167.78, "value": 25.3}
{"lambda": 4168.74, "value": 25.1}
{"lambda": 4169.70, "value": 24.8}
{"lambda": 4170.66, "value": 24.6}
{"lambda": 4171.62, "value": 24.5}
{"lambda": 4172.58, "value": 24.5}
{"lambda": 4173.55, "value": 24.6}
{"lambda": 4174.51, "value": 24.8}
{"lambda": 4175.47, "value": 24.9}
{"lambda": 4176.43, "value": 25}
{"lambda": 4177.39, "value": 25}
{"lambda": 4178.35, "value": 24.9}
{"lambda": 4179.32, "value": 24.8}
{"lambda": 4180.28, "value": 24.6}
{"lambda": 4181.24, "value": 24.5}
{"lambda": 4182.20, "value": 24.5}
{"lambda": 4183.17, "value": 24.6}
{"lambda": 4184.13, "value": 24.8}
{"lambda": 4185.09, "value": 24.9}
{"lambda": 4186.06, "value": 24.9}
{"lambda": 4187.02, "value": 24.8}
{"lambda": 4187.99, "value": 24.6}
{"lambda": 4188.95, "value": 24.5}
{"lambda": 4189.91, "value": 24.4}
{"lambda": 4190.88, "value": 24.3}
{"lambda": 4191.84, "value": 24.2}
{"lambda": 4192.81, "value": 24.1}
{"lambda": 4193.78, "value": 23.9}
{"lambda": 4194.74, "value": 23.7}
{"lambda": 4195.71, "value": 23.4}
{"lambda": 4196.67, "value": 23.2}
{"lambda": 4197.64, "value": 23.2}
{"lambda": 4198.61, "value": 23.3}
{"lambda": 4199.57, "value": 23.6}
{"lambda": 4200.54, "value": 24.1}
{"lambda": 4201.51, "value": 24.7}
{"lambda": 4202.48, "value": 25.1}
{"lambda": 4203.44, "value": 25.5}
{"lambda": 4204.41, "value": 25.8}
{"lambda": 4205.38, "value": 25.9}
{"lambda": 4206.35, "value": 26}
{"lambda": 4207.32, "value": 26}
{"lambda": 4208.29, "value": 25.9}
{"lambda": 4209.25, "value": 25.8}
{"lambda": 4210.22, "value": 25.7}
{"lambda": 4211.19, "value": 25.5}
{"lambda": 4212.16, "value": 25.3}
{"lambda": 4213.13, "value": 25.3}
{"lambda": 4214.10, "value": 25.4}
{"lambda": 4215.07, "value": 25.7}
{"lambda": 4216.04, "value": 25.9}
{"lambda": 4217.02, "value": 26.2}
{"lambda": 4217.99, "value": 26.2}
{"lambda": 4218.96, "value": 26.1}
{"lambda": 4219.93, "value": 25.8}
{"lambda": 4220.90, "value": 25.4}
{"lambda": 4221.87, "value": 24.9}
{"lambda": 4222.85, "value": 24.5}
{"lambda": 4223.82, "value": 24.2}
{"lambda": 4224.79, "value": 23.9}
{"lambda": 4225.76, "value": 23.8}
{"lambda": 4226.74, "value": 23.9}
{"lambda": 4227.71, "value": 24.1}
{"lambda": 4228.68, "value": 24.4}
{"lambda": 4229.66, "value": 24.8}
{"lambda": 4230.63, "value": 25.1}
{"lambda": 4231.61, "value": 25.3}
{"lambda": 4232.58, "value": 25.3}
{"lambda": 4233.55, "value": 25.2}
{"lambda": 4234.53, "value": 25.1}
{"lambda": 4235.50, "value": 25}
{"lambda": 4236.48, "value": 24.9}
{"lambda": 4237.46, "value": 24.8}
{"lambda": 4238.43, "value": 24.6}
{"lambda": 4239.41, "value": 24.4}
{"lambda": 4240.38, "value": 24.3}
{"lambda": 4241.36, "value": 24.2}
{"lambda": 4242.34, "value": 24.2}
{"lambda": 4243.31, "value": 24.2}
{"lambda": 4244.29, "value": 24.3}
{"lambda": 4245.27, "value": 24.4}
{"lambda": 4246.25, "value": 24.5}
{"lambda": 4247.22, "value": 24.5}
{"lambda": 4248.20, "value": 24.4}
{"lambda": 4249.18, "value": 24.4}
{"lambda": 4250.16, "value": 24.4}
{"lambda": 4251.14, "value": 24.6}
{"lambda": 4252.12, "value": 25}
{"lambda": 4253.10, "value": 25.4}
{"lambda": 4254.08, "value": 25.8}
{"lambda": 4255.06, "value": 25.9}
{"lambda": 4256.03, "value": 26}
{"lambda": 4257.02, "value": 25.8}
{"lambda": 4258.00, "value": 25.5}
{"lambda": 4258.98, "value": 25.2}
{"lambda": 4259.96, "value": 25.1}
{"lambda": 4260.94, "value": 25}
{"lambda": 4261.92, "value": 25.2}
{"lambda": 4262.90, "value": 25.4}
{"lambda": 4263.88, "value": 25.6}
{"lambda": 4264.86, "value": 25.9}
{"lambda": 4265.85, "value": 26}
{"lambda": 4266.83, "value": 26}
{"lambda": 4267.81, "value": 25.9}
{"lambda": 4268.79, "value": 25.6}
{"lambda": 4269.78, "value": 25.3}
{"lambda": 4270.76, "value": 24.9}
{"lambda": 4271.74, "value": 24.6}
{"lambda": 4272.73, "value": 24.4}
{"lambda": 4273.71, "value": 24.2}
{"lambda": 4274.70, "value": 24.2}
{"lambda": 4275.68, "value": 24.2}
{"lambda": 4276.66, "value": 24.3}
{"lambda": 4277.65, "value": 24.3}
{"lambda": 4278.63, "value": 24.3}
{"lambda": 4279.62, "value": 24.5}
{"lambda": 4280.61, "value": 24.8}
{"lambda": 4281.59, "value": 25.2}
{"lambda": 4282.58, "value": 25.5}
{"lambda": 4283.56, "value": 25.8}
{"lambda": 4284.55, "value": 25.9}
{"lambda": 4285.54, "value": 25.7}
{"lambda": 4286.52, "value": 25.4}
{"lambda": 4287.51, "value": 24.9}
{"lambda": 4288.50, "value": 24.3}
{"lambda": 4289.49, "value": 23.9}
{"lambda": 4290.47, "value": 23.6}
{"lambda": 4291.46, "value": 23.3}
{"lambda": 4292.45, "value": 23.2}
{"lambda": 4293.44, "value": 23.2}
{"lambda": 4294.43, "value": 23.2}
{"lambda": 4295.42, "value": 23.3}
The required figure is -0.10 mag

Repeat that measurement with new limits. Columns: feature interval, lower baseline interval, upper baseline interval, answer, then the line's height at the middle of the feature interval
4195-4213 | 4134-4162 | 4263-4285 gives 0.02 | 25.3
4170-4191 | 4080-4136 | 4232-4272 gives -0.04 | 23.8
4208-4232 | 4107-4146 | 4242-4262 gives -0.02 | 24.6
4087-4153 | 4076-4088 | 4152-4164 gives 0.10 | 25.2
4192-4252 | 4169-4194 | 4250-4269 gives 0.01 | 25.1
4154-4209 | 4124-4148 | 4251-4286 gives 0.00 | 25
